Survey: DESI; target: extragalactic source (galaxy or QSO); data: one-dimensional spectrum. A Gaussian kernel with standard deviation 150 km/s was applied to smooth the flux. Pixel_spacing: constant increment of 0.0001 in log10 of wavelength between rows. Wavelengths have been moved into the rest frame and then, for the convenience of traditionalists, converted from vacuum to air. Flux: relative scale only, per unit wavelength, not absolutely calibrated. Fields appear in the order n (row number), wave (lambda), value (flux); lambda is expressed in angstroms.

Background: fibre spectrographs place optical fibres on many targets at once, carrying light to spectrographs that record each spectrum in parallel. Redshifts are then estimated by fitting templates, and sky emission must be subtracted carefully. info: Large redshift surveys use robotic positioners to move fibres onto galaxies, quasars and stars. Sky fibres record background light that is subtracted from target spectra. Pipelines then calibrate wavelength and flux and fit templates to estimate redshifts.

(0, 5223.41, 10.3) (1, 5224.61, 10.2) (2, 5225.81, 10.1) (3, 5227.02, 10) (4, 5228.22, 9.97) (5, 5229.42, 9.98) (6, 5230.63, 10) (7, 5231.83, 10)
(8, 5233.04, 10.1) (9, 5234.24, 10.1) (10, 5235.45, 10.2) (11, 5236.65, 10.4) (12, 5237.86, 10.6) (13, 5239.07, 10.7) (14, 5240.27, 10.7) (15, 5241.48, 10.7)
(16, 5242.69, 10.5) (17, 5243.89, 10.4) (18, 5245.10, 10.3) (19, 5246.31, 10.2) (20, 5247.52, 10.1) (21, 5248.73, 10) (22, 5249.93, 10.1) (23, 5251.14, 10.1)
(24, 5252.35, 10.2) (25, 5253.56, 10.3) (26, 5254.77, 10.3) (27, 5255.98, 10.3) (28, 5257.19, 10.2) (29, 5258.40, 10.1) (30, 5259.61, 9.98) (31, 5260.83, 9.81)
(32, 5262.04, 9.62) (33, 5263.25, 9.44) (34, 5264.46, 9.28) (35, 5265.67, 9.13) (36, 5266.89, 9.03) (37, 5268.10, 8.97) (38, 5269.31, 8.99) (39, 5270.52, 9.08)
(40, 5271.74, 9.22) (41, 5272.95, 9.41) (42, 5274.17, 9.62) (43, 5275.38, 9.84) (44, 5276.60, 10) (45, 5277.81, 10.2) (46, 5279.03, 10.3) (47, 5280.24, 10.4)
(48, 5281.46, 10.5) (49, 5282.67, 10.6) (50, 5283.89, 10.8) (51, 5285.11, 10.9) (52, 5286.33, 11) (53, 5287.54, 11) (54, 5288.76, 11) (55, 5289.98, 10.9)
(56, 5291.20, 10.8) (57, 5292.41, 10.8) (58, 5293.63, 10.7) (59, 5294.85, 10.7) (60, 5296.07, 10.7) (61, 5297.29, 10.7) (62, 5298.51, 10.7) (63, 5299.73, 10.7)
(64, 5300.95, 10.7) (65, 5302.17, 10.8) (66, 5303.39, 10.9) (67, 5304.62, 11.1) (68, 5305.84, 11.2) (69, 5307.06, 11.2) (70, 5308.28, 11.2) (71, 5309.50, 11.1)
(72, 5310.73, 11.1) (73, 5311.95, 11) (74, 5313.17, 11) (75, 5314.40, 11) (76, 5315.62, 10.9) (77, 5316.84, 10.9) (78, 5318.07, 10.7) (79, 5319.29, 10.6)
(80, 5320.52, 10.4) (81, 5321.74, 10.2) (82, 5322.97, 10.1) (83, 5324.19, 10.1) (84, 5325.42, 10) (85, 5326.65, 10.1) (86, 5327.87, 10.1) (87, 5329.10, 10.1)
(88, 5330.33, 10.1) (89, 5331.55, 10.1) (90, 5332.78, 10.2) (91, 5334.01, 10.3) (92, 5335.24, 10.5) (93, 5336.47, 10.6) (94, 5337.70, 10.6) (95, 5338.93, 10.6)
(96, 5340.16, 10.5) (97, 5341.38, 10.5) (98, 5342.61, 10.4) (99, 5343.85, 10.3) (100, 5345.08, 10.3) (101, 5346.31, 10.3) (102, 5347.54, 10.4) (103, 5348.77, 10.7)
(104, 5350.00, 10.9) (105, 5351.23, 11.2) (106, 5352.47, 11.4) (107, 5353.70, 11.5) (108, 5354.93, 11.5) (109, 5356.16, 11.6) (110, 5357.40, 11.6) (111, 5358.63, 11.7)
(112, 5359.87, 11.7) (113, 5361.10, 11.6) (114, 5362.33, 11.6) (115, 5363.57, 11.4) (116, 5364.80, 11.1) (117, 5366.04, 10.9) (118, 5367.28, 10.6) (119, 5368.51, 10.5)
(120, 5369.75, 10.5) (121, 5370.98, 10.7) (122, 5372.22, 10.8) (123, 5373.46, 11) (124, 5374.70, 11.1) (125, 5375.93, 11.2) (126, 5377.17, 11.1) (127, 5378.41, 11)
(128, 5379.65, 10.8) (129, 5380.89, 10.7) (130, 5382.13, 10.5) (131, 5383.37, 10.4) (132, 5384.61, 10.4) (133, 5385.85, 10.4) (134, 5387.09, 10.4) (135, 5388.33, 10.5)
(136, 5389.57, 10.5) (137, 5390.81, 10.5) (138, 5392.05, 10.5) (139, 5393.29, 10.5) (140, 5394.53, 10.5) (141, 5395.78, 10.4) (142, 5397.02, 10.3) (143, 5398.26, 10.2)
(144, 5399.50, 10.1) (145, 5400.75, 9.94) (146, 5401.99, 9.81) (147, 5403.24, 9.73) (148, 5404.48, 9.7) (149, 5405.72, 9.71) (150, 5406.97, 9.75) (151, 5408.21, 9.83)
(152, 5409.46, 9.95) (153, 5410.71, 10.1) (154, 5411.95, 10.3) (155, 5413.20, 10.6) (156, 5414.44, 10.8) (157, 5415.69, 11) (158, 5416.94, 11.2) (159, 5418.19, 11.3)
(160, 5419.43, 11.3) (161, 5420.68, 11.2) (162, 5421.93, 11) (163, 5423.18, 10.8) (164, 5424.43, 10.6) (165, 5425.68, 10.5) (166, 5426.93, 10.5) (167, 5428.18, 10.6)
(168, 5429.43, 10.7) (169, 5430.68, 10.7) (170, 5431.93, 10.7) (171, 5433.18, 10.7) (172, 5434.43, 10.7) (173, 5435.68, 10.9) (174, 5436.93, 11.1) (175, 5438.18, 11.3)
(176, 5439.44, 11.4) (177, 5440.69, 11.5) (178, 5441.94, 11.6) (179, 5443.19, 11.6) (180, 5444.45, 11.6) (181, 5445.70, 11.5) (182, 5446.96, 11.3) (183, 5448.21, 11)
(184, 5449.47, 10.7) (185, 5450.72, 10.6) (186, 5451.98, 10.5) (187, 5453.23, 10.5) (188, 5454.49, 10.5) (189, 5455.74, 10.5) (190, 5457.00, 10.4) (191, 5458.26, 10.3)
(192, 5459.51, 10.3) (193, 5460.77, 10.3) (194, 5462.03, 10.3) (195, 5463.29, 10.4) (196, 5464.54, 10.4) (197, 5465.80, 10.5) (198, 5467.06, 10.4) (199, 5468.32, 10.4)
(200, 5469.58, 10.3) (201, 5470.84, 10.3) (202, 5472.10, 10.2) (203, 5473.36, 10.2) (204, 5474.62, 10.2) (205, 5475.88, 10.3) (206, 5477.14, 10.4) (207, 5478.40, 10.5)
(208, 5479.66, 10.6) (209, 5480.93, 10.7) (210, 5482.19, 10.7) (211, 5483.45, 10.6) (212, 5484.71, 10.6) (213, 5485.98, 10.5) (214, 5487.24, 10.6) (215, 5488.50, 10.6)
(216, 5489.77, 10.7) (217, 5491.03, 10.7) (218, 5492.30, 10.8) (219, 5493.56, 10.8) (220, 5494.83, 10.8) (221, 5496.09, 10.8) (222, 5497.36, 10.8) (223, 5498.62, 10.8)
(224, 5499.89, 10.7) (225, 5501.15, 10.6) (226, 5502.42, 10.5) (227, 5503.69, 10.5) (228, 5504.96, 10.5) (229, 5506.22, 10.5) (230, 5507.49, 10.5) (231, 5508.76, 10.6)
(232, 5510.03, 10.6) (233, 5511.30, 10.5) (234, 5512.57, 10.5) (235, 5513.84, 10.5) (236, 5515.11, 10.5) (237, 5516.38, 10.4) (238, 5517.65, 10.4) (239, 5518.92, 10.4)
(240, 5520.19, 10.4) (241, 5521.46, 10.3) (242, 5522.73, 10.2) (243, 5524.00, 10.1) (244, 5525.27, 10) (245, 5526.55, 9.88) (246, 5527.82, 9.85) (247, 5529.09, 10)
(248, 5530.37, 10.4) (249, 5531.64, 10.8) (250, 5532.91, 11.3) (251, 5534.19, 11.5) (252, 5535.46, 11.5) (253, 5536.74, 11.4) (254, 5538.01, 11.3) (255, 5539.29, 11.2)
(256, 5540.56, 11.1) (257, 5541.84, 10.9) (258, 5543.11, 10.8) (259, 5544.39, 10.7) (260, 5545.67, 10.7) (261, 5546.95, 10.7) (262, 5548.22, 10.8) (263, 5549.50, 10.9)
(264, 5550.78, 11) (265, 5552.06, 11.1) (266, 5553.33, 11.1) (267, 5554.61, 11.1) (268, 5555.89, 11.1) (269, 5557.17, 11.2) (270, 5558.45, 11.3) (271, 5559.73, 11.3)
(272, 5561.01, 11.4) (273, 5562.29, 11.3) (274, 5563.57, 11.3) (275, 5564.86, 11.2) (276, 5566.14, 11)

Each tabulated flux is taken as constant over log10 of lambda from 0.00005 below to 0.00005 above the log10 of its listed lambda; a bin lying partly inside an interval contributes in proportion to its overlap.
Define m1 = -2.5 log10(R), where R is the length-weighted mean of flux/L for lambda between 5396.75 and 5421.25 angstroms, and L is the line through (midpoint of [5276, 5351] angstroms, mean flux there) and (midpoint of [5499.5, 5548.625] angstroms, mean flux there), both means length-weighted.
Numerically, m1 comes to 0.03 mag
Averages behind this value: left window 10.6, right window 10.6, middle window 10.3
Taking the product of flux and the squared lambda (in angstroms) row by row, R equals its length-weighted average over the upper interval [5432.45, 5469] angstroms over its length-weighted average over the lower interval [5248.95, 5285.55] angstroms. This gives 1.17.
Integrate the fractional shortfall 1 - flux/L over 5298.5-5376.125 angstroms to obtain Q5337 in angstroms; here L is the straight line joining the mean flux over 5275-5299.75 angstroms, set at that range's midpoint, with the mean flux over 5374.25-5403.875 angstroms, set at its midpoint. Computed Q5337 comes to -1.7 angstroms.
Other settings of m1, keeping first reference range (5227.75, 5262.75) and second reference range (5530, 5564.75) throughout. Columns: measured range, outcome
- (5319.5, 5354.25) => 0.00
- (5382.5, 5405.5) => 0.04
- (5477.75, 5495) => 0.03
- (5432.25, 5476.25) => 0.01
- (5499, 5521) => 0.05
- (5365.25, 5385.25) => -0.02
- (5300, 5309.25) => -0.06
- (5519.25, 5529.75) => 0.09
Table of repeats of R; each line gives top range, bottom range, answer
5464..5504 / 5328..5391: 1.02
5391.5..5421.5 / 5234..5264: 1.08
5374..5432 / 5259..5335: 1.06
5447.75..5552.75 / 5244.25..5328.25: 1.11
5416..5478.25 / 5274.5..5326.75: 1.06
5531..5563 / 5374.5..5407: 1.13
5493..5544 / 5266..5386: 1.07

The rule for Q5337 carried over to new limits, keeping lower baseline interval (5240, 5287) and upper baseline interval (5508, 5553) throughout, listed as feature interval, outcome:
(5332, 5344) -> -0.3 angstroms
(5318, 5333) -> 0.0 angstroms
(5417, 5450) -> -1.9 angstroms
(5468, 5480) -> 0.2 angstroms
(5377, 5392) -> -0.4 angstroms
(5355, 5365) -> -1.3 angstroms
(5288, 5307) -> -1.4 angstroms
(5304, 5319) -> -1.3 angstroms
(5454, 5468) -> 0.1 angstroms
